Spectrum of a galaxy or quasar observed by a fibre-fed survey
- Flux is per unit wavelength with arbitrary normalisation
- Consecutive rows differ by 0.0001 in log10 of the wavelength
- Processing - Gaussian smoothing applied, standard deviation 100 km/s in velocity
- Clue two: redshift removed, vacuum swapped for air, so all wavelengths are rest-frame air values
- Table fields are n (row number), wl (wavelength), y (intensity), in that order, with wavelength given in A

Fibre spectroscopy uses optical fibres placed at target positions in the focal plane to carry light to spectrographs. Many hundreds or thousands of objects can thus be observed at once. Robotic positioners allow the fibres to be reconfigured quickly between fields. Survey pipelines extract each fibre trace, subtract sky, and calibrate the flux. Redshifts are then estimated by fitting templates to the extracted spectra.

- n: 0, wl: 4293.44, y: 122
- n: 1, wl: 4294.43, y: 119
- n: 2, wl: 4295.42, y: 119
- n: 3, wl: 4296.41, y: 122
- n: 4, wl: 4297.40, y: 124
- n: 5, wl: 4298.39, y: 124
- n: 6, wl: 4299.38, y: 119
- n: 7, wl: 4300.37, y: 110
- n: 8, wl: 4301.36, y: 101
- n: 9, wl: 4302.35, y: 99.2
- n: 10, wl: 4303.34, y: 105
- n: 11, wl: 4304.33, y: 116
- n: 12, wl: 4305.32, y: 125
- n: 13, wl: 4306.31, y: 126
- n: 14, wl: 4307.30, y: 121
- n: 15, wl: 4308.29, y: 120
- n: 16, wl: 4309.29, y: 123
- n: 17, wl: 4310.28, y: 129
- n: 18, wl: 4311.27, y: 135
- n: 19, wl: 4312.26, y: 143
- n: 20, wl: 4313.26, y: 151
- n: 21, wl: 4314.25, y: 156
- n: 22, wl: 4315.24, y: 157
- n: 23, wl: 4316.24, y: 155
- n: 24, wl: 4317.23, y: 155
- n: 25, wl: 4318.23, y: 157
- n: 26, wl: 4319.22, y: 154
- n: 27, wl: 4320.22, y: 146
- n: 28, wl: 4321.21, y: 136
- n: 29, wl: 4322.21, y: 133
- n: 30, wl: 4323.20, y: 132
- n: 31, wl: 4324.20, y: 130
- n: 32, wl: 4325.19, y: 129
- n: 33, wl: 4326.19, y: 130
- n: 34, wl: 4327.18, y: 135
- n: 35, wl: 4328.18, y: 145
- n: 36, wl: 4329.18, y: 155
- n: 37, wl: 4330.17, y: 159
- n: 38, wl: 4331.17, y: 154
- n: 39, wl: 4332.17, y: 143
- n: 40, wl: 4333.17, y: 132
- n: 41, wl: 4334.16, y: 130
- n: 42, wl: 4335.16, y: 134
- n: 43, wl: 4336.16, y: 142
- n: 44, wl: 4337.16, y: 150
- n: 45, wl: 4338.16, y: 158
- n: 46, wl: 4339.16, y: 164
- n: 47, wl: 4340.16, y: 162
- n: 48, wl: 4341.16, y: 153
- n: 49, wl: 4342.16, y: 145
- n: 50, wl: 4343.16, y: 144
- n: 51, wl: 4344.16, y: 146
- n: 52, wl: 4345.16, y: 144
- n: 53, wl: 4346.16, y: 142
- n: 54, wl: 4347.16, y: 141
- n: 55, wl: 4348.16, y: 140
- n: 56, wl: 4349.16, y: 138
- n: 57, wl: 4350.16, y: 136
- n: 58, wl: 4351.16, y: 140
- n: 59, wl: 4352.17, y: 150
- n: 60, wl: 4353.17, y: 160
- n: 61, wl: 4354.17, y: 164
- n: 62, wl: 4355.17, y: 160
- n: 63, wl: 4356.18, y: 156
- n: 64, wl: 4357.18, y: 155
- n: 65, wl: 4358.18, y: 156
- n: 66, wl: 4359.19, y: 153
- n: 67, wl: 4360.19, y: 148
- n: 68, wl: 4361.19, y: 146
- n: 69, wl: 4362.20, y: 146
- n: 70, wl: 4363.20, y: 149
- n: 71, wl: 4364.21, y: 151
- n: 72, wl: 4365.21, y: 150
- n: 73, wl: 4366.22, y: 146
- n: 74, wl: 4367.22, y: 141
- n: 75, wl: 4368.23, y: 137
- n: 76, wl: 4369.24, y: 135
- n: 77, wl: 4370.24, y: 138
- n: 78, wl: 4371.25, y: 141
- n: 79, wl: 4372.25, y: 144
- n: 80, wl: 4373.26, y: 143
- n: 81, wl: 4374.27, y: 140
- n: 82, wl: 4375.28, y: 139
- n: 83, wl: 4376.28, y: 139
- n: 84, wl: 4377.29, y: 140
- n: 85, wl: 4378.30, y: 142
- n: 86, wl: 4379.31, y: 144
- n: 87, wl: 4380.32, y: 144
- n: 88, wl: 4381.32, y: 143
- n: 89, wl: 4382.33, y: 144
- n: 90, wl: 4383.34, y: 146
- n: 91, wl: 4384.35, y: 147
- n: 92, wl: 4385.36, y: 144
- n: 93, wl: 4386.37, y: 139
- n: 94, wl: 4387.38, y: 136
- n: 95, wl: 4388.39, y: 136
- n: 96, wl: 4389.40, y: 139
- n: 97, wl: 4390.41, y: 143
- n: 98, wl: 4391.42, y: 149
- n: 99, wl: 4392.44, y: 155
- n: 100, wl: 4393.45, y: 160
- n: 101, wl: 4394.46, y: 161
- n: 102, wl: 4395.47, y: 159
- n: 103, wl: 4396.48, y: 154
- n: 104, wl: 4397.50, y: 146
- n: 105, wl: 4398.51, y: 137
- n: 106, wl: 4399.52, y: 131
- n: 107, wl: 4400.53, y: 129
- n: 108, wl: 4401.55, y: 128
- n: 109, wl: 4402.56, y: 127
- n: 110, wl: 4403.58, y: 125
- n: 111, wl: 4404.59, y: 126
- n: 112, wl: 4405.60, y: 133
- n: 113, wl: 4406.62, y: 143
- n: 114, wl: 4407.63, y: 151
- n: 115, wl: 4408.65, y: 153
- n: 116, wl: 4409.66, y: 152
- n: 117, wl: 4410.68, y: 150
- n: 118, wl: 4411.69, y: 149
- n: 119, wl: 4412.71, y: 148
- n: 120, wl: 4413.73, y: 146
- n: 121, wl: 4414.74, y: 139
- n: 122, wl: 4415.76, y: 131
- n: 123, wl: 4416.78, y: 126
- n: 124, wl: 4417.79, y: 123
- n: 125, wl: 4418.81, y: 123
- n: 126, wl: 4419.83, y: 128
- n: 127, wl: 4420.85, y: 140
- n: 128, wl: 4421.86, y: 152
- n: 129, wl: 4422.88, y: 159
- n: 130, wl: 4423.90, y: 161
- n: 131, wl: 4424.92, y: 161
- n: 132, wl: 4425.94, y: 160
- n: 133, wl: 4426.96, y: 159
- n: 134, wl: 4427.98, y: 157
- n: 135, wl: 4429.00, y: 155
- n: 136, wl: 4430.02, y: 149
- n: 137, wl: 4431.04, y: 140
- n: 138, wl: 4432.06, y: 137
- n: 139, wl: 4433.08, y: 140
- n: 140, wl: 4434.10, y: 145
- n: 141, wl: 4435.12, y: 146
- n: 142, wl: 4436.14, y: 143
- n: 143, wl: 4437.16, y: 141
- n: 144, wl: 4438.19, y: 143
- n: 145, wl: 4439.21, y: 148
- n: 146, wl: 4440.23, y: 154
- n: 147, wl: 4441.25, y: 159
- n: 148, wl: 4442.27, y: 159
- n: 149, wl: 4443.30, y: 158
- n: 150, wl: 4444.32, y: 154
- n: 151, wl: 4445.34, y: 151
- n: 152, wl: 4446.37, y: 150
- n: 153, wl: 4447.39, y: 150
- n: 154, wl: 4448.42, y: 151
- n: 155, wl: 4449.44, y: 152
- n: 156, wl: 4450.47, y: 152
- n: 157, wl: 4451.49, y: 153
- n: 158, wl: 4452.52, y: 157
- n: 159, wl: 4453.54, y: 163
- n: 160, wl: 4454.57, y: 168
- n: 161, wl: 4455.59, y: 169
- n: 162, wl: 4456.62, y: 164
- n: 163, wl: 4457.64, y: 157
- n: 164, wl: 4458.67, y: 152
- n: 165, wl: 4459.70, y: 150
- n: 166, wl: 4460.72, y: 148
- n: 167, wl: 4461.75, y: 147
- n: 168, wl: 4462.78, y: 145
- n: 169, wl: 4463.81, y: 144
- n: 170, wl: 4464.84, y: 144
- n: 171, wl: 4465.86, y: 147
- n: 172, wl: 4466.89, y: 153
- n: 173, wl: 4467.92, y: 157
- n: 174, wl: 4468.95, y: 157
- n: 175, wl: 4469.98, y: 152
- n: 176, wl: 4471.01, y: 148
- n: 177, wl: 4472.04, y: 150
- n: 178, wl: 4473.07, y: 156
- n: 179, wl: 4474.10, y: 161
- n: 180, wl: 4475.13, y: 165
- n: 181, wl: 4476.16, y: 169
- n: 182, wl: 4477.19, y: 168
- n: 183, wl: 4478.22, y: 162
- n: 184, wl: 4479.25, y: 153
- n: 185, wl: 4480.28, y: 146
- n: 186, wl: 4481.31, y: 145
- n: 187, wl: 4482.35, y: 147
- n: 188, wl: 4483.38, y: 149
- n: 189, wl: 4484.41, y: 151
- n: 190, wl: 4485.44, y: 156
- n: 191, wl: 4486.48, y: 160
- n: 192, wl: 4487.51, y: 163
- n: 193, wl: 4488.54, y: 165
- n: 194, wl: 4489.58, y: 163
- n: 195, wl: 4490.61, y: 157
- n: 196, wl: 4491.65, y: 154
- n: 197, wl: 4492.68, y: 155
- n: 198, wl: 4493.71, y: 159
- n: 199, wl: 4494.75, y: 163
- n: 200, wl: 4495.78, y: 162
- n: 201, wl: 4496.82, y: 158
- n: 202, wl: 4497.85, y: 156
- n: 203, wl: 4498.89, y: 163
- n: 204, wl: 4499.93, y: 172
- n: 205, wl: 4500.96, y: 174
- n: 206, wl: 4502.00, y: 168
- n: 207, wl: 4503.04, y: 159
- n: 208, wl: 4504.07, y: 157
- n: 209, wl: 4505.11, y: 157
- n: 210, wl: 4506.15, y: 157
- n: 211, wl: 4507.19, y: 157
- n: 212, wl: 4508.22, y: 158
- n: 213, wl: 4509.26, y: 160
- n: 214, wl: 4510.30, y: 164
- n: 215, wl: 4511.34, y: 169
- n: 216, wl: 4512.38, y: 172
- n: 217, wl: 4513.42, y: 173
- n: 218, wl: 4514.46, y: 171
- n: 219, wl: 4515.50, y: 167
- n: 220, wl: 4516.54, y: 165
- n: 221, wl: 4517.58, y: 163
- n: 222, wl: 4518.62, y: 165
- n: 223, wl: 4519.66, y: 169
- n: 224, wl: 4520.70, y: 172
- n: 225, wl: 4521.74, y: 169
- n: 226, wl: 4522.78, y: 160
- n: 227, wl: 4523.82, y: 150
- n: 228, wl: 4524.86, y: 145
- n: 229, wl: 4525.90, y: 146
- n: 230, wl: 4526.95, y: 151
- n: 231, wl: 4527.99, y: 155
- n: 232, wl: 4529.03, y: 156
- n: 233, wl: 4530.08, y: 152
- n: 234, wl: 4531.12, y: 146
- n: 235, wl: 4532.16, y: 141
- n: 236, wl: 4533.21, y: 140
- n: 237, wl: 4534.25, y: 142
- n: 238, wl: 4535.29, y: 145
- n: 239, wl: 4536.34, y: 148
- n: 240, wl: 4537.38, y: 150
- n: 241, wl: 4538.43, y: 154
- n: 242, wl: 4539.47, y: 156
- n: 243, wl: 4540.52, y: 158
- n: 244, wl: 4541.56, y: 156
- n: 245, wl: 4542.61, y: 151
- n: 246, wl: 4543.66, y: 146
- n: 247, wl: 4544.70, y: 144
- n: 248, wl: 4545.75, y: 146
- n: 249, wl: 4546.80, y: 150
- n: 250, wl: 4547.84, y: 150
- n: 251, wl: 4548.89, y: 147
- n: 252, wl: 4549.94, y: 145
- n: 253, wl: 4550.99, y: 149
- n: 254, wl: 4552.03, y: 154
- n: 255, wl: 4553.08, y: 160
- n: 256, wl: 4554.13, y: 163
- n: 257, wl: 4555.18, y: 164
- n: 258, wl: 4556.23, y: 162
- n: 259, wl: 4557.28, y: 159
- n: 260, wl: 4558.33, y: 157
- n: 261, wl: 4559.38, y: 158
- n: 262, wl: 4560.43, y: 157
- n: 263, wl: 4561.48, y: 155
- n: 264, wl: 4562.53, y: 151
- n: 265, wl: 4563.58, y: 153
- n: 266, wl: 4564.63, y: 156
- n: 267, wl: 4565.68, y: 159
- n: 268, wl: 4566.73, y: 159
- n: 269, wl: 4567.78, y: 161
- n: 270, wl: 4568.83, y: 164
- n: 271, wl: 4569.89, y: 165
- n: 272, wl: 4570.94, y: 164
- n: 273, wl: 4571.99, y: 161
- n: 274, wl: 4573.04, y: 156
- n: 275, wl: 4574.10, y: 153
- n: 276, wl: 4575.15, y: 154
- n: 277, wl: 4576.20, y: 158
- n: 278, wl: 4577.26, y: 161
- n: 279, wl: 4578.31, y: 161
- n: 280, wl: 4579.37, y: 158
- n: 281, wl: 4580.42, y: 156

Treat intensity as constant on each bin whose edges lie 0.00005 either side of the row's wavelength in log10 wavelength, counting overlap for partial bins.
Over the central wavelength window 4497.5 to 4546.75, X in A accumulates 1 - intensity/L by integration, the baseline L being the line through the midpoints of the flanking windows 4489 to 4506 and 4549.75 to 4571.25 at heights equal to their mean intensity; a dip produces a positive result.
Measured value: 0.8 A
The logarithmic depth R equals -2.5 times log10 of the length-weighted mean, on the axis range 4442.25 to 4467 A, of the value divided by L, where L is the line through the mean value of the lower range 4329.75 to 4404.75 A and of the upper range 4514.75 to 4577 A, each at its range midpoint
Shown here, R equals -0.03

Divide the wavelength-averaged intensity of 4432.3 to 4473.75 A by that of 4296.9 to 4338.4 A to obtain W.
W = 1.1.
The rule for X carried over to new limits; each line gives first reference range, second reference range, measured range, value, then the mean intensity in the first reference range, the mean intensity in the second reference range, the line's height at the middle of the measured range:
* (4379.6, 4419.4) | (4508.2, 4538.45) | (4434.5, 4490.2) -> -1.7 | 141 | 157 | 149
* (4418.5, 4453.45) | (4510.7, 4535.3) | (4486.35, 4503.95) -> -0.7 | 150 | 158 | 155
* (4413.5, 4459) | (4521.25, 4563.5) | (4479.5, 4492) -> -0.3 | 149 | 152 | 151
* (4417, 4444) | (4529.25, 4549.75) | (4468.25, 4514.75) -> -3.6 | 148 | 149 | 148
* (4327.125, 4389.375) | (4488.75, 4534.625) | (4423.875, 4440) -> 0.4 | 146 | 159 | 152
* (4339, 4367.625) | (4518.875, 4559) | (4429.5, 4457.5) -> -0.2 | 149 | 153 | 151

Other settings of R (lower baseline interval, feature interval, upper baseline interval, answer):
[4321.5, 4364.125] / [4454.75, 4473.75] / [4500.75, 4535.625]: 0.015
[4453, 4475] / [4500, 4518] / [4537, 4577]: -0.065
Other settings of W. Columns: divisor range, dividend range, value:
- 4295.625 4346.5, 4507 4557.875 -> 1.14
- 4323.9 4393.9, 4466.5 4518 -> 1.10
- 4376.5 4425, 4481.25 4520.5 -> 1.13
